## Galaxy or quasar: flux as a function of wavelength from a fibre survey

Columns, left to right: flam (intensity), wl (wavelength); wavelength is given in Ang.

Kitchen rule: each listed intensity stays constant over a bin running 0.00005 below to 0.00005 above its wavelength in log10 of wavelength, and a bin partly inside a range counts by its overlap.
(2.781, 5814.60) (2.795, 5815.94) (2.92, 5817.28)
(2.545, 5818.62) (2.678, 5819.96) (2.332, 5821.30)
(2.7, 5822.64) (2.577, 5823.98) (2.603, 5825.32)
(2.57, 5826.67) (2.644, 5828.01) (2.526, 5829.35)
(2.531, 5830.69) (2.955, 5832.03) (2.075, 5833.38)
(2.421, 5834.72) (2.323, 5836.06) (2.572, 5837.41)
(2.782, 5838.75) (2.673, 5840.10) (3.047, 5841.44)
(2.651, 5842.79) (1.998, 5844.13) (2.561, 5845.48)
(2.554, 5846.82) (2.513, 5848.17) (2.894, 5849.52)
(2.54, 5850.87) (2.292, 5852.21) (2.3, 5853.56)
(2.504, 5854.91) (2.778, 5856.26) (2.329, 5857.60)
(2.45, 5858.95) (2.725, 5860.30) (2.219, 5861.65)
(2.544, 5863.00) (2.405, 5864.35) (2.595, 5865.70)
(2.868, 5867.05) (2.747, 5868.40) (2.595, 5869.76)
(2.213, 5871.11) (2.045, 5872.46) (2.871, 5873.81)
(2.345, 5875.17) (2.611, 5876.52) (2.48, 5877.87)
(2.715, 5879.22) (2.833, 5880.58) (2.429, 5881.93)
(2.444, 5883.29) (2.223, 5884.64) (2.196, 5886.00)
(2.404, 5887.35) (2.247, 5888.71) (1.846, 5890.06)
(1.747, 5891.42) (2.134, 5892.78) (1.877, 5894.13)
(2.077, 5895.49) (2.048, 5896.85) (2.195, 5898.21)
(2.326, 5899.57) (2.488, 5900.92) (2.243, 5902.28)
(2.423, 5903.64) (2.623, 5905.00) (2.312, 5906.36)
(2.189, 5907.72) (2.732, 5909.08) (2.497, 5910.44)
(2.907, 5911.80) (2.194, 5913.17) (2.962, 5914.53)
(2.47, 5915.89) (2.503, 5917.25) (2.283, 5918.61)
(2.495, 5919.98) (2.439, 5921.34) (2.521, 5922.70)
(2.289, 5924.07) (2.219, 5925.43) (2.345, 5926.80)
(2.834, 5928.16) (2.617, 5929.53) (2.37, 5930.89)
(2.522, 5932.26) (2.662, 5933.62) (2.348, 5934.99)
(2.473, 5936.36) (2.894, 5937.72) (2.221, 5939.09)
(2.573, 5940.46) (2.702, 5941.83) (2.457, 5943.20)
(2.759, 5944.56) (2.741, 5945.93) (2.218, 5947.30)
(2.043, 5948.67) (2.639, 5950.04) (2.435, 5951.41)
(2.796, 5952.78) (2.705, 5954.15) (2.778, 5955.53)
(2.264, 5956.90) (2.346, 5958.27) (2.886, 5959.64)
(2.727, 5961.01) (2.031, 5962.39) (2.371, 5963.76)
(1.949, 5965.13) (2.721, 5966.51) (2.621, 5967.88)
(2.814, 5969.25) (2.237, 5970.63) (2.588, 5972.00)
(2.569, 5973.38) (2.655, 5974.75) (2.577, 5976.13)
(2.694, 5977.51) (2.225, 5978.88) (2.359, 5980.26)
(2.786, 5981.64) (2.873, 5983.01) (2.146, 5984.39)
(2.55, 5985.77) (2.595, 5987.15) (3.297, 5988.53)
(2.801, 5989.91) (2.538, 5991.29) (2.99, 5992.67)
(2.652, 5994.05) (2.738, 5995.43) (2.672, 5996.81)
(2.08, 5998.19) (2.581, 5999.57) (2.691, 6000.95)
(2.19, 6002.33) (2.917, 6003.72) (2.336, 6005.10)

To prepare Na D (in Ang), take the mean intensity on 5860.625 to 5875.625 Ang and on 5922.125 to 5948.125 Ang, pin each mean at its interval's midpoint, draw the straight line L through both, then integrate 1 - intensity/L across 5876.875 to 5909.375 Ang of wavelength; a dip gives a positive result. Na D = 2.7 Ang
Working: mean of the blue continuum 2.5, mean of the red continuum 2.51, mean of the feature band 2.3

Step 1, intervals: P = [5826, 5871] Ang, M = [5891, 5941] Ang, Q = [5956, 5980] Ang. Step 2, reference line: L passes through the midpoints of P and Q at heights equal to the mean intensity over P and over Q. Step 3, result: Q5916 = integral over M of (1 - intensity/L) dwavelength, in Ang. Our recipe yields 2.0 Ang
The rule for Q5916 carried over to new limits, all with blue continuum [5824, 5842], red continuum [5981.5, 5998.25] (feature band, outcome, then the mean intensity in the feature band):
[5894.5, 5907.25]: 1.7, 2.29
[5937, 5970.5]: 1.8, 2.52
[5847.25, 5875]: 1.0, 2.52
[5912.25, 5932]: 1.3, 2.47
